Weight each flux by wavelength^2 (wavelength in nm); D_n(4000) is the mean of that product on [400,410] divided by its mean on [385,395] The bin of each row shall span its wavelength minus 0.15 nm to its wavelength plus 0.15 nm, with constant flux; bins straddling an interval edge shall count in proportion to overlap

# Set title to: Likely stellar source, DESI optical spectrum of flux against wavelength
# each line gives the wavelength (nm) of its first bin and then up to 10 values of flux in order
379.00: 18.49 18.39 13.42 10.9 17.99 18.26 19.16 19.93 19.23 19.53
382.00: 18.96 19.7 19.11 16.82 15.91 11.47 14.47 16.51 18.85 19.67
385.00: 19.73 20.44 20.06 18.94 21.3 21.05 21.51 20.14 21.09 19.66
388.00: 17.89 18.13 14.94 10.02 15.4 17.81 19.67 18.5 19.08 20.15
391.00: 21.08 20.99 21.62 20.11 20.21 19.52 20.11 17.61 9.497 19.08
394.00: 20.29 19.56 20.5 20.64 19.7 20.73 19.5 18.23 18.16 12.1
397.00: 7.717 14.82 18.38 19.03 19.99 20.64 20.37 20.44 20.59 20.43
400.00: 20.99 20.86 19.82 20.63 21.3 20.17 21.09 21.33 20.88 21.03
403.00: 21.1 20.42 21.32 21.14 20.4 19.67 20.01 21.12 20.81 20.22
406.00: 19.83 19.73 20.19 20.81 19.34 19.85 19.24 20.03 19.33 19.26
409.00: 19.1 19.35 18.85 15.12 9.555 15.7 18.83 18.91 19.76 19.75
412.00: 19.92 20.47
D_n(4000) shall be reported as 1.14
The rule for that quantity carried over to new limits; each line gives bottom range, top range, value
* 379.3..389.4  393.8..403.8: 1.17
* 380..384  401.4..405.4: 1.31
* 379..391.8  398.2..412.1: 1.19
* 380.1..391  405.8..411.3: 1.13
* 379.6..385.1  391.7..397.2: 1.10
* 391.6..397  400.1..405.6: 1.18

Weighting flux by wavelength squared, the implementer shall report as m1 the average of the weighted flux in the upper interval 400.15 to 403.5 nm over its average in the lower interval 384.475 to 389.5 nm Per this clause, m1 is 1.2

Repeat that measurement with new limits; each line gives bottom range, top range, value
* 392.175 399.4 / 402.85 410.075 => 1.15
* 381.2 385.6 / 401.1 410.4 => 1.23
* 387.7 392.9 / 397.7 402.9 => 1.16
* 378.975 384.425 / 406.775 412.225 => 1.24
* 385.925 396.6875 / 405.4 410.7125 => 1.07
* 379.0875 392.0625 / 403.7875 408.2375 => 1.22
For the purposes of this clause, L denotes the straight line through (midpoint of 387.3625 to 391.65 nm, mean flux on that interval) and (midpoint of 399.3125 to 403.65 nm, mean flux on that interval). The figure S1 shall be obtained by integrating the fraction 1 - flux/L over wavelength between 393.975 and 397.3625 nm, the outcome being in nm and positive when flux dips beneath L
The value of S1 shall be 0.327 nm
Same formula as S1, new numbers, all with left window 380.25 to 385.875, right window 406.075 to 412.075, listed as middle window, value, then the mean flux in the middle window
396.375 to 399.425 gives 0.188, 17.3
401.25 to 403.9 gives -0.346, 20.9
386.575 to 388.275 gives -0.155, 20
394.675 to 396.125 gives -0.119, 19.9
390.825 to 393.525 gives -0.104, 19.1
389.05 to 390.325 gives 0.029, 17.9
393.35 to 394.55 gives 0.024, 18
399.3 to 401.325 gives -0.237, 20.7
